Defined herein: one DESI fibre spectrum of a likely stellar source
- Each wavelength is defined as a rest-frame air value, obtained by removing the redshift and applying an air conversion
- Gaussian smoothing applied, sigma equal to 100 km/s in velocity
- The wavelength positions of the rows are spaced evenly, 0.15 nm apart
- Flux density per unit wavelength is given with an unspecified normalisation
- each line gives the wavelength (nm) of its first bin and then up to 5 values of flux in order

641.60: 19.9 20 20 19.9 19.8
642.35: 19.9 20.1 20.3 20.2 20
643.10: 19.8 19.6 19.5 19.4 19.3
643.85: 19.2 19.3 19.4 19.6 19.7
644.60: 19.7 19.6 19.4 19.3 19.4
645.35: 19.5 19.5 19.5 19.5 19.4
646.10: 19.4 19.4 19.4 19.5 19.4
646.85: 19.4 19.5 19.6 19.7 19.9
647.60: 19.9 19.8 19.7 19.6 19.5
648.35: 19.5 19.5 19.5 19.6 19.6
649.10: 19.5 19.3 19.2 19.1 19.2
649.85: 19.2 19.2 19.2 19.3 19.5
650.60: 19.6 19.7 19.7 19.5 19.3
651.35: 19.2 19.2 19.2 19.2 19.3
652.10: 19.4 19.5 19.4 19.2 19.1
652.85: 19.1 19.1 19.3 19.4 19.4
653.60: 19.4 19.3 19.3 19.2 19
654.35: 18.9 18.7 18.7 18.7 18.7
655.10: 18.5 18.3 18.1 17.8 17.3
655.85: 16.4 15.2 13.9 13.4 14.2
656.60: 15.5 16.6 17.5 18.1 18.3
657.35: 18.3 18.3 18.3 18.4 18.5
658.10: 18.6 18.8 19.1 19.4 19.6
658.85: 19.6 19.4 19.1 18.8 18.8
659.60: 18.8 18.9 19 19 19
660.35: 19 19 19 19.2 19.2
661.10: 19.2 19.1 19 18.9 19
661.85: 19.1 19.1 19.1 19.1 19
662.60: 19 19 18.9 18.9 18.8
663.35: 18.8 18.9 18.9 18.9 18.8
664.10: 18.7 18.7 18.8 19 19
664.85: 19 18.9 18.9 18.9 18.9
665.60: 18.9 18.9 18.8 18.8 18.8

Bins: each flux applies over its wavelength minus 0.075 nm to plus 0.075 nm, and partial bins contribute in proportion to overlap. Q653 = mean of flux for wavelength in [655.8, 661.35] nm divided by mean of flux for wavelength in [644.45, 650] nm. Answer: 0.93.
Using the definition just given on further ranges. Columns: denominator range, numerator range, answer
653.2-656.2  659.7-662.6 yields 1.04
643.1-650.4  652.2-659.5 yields 0.94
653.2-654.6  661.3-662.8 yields 0.99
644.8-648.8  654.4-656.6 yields 0.87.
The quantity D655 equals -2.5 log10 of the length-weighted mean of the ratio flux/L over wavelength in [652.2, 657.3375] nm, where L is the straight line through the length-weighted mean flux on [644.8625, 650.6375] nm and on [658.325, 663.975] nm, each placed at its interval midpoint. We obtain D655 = 0.07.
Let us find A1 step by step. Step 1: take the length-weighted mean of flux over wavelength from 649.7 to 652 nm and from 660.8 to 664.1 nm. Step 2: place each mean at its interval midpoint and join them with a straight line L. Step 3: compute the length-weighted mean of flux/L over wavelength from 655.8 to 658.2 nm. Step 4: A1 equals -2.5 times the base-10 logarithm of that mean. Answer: 0.14 mag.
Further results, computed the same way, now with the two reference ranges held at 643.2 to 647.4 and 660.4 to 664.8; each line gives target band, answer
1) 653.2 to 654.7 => 0.00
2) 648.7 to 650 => 0.00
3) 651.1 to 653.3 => 0.00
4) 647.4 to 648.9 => -0.01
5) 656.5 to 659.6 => 0.04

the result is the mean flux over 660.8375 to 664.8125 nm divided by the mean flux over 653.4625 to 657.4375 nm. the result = 1.1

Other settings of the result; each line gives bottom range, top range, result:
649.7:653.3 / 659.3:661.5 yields 0.98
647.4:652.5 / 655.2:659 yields 0.90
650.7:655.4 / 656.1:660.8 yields 0.95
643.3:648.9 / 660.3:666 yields 0.97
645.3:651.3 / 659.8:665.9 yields 0.97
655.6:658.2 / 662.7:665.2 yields 1.12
